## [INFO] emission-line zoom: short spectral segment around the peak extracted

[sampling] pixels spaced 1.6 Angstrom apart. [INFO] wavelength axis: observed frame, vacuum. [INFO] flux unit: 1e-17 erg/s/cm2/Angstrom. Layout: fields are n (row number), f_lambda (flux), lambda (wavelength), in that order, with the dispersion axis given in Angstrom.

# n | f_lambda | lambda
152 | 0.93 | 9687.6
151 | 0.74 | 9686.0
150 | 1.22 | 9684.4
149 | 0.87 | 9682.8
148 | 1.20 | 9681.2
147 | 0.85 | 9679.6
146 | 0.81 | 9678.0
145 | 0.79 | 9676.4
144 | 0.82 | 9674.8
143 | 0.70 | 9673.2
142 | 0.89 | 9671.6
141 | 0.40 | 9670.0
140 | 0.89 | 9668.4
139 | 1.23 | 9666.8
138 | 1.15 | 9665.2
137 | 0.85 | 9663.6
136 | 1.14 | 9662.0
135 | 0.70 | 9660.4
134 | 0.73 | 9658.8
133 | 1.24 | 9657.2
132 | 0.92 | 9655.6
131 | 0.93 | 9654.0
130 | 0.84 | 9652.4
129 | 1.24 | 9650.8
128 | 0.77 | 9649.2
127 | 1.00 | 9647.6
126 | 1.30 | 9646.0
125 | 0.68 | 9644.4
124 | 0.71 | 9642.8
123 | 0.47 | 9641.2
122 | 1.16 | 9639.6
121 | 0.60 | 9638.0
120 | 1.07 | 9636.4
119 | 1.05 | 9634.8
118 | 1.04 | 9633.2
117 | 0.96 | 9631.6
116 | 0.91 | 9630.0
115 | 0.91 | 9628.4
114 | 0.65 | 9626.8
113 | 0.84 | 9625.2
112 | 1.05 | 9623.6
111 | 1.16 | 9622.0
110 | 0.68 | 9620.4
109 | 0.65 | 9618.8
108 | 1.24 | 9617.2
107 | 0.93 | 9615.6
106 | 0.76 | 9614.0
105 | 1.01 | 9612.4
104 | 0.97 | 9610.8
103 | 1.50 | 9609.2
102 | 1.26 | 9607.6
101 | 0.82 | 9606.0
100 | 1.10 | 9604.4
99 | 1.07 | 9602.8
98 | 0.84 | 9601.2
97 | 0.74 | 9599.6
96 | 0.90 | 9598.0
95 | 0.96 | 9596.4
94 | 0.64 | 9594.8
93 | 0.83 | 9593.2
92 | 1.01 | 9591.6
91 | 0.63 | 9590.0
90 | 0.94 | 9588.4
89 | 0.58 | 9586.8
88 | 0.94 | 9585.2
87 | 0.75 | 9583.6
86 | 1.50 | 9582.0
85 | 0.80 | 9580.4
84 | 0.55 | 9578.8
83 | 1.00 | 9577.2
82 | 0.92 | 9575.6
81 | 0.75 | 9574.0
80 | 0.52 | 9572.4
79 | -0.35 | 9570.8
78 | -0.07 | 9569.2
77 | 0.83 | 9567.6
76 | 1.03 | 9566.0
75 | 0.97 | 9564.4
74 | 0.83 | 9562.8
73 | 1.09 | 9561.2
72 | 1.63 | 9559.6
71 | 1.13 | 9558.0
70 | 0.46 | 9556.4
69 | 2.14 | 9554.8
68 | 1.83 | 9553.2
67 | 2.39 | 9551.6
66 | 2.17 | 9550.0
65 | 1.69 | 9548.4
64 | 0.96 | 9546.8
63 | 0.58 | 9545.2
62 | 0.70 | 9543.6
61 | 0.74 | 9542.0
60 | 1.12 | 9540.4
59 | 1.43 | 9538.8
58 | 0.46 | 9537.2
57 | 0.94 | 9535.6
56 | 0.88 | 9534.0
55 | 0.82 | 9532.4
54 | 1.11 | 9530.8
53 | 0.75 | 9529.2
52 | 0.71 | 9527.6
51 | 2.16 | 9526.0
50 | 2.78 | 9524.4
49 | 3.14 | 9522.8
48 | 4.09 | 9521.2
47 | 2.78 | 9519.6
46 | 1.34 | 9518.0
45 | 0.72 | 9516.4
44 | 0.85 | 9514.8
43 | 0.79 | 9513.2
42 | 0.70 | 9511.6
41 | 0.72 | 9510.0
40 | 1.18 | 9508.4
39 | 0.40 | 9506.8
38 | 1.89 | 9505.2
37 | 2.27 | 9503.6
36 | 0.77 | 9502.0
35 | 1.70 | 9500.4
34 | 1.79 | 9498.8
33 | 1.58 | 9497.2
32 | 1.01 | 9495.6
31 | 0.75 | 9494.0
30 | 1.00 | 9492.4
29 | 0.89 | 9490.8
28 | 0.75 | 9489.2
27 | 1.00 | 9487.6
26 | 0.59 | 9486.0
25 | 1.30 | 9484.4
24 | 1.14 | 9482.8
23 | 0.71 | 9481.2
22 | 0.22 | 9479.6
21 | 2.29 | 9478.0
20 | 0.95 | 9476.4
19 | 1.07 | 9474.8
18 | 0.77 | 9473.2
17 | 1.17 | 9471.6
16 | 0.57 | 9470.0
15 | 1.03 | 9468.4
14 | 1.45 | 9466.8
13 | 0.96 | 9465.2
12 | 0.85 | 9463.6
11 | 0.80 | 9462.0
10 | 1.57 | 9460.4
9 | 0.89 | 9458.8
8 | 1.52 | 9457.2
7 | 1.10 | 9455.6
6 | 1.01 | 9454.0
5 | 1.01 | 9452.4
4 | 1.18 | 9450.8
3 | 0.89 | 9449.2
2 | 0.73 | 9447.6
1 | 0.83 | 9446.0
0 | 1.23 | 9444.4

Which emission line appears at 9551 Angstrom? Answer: [N II] 6583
